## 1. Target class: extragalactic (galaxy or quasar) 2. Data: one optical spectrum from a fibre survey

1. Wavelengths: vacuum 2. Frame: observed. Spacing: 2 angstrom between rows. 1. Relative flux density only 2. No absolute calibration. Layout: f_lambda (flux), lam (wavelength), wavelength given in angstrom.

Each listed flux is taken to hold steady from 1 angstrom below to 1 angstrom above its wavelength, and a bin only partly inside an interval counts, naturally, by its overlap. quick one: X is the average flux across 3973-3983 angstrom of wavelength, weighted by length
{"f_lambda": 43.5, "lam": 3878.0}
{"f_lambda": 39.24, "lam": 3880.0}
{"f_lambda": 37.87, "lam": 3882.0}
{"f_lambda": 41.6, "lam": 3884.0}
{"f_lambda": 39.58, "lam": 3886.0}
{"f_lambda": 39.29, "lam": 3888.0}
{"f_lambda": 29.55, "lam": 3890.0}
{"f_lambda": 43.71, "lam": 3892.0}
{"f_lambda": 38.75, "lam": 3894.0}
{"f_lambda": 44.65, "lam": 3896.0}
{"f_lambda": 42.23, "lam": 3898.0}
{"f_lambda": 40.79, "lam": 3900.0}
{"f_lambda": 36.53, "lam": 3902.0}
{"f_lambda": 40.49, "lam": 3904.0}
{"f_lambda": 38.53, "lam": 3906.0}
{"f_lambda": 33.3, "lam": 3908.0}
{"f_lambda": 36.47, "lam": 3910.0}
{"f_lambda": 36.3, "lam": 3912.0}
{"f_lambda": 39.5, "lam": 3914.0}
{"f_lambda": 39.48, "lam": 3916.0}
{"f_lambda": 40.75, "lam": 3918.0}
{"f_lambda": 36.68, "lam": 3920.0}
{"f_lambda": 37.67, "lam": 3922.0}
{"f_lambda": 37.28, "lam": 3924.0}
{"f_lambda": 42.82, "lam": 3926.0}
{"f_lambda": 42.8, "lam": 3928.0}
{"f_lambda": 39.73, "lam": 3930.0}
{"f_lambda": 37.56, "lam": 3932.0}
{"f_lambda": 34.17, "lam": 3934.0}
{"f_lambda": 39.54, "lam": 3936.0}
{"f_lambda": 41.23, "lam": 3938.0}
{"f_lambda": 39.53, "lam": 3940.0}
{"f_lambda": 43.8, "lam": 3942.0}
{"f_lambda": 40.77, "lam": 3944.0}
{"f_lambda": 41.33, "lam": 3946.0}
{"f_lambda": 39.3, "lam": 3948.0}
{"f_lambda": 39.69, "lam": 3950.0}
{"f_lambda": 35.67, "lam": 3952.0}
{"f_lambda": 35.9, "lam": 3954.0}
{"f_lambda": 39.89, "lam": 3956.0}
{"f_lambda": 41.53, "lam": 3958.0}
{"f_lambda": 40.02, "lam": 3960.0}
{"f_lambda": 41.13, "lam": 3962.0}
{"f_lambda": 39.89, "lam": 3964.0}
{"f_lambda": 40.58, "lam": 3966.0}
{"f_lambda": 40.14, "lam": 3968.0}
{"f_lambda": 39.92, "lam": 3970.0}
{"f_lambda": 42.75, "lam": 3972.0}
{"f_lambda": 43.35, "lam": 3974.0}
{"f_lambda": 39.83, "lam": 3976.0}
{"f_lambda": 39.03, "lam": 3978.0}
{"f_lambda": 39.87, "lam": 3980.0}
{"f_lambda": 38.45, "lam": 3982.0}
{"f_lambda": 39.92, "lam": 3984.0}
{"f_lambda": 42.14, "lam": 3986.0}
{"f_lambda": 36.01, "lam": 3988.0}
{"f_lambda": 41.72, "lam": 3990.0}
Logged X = 40.1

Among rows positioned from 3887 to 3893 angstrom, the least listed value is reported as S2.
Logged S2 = 29.55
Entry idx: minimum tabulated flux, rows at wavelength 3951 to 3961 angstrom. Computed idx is 35.67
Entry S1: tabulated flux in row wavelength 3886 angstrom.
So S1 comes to 39.58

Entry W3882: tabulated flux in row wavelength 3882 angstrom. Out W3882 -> 37.87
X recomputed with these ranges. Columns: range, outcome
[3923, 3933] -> 40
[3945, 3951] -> 40.1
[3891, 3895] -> 41.2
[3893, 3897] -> 41.7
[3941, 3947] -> 42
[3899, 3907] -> 39.1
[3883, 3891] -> 37.5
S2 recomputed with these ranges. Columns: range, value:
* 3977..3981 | 39.03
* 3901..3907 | 36.53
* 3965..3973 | 39.92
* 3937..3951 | 39.3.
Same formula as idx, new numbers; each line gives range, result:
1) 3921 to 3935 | 34.17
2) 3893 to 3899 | 38.75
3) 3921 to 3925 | 37.28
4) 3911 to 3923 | 36.3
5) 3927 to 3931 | 39.73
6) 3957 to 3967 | 39.89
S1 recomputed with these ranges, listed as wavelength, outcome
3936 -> 39.54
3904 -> 40.49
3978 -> 39.03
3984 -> 39.92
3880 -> 39.24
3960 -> 40.02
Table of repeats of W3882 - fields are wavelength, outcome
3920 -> 36.68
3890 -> 29.55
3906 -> 38.53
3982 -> 38.45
